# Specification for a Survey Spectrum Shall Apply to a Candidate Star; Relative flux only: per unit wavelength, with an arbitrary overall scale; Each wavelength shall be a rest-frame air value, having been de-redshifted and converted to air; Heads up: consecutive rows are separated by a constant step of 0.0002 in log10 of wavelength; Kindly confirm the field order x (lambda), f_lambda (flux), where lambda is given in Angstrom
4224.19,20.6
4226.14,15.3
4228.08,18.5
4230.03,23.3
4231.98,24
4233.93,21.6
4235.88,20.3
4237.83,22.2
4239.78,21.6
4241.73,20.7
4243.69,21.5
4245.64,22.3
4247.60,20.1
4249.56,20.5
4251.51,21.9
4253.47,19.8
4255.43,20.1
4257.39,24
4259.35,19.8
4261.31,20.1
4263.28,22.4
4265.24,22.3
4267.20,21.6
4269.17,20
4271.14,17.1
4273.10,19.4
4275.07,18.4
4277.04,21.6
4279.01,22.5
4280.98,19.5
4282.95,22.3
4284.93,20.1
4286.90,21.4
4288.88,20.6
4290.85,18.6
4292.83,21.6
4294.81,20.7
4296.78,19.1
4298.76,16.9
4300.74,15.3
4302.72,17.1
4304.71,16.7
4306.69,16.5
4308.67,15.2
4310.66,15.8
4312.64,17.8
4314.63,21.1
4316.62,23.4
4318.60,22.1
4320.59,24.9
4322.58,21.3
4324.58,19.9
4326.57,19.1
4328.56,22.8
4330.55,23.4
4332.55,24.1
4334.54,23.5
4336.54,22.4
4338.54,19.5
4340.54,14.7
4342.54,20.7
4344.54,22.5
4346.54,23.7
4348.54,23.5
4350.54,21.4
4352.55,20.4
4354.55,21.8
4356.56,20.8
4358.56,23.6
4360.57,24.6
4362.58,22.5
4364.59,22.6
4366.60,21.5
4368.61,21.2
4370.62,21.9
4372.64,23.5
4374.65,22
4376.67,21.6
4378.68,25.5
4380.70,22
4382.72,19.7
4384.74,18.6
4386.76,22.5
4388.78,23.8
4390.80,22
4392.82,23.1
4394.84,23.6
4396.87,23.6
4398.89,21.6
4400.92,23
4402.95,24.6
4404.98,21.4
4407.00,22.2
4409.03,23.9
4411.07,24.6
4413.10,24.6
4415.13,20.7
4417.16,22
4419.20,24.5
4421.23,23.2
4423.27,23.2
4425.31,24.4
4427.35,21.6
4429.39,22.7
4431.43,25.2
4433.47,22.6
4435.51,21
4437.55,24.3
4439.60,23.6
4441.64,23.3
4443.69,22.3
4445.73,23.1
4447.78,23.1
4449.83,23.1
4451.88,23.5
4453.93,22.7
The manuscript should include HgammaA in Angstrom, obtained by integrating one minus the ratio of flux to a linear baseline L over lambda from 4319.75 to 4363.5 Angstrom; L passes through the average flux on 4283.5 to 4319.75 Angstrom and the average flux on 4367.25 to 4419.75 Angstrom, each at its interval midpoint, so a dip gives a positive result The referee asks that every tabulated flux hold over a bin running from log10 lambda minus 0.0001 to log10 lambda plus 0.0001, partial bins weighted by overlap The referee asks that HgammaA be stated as -2.8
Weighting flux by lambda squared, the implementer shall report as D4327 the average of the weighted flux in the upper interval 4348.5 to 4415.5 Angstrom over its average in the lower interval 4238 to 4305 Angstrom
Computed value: 1.17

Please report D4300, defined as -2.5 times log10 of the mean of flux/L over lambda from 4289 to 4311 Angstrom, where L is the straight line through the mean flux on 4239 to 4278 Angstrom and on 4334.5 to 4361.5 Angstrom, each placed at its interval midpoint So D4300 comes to 0.19 mag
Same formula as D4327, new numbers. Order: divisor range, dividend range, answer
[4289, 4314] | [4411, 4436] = 1.38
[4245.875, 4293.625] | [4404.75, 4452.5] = 1.20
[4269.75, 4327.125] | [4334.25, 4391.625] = 1.15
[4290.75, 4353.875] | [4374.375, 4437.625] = 1.17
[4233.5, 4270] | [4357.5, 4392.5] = 1.11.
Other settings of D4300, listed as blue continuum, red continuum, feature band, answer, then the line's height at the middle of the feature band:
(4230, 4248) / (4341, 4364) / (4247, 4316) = 0.12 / 21.9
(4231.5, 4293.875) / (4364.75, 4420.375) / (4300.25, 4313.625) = 0.29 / 21.5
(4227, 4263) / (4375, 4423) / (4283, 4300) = 0.09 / 21.7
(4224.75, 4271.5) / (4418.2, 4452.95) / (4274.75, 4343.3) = 0.09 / 21.7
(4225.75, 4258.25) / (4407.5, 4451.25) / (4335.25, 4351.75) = 0.06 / 22.2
